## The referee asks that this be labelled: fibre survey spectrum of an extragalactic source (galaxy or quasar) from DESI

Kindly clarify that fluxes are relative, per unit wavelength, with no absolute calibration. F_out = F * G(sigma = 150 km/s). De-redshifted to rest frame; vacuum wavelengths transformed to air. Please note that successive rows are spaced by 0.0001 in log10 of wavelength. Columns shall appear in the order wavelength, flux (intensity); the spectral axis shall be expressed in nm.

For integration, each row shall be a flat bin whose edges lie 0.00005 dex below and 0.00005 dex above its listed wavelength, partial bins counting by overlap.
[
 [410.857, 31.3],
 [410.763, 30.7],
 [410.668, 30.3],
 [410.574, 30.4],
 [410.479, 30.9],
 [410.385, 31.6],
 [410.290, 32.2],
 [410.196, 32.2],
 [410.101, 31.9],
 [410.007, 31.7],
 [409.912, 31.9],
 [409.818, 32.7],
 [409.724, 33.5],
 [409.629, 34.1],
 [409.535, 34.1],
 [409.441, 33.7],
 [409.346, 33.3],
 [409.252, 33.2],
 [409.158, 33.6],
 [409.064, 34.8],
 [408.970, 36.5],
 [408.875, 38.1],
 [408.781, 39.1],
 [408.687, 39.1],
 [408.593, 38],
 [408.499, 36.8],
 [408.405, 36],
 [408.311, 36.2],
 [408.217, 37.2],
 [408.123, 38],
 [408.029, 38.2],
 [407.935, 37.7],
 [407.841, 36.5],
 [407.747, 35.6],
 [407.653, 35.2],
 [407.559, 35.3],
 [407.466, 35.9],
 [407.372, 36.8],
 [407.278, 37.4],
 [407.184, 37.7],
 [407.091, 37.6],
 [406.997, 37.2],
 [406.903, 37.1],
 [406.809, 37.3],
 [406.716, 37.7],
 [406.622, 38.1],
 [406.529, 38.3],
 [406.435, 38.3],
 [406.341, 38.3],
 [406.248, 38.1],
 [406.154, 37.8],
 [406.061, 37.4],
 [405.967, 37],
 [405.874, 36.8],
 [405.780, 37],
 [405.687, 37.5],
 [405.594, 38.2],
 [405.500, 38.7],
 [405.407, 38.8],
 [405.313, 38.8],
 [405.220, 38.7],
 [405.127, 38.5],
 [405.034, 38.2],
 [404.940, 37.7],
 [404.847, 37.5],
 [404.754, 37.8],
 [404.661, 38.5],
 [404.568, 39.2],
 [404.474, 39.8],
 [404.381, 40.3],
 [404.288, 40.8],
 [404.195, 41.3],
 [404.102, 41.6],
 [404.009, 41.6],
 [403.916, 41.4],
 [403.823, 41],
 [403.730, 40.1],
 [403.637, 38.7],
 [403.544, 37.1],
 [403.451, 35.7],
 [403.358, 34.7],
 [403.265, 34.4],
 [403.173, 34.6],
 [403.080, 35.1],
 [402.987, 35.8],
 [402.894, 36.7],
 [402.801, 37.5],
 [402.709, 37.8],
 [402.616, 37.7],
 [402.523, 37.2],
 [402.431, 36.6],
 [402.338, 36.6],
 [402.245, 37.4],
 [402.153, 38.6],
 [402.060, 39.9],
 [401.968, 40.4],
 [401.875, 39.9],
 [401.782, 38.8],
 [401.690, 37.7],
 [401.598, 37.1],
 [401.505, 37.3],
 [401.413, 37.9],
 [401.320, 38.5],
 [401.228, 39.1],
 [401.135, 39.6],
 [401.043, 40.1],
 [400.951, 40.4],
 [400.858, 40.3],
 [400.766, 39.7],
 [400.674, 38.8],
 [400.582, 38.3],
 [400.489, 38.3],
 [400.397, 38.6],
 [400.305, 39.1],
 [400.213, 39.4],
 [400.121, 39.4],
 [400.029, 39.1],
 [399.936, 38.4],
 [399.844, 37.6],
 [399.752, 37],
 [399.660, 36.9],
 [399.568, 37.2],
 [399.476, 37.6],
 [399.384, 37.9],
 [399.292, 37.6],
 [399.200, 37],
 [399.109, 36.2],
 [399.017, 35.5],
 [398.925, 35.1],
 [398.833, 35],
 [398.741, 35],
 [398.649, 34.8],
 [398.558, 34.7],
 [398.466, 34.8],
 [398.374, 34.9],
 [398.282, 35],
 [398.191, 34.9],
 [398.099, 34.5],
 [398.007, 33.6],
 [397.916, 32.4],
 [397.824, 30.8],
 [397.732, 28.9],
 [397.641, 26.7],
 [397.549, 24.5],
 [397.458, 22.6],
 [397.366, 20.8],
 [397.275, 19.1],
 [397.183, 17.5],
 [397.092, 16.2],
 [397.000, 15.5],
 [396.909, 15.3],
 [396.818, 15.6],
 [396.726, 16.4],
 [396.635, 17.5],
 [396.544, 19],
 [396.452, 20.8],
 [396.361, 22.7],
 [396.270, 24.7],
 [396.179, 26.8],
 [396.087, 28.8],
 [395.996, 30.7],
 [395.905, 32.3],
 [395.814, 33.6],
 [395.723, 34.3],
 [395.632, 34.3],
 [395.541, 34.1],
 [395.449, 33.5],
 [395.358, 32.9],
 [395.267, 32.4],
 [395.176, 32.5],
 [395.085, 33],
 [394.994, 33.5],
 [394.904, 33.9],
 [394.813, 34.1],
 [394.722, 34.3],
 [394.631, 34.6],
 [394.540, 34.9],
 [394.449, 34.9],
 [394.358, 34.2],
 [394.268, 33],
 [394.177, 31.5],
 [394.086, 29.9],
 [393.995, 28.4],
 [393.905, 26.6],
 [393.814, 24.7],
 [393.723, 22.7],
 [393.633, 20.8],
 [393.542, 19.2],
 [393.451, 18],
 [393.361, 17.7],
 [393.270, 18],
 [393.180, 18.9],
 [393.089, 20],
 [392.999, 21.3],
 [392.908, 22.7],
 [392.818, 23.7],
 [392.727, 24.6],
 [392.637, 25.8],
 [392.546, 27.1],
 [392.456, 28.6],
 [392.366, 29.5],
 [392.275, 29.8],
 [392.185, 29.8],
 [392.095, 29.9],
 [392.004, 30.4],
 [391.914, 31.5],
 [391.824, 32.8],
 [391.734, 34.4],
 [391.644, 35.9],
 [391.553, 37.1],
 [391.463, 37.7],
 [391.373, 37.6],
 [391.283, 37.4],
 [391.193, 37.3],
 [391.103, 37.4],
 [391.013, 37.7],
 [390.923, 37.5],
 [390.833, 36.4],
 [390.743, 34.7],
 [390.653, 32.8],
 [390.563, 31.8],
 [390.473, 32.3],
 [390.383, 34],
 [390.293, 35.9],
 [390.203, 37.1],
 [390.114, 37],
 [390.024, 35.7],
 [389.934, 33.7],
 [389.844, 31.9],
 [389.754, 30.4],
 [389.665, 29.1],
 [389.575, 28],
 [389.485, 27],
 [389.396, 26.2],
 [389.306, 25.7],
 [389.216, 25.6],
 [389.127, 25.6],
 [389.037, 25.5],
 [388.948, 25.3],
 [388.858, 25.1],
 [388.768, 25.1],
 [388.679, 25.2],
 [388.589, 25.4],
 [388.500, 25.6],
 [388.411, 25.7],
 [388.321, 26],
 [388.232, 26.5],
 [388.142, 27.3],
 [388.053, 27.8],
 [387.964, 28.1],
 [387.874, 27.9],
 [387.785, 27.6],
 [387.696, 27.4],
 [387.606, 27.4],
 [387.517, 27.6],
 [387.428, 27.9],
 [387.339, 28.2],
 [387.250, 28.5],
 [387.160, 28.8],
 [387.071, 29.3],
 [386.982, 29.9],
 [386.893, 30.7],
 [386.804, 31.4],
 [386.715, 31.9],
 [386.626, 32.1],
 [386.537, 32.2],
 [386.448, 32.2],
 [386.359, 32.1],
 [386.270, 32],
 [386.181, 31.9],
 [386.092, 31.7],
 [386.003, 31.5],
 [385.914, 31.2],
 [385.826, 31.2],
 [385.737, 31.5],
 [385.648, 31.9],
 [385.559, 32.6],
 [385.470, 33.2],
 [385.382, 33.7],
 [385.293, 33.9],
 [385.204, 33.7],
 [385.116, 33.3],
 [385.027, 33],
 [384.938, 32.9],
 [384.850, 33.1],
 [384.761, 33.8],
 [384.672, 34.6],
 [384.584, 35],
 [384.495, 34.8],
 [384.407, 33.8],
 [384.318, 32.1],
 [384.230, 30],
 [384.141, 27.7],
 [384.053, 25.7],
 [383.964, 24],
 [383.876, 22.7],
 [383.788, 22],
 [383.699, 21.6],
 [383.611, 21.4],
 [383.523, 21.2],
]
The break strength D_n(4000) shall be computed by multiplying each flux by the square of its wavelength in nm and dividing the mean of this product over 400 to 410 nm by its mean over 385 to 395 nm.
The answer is 1.4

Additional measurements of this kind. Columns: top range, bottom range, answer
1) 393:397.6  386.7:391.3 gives 0.90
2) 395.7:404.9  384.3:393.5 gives 1.21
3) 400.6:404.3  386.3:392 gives 1.33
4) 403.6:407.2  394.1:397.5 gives 1.47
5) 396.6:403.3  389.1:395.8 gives 1.16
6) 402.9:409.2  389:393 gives 1.29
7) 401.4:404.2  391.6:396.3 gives 1.37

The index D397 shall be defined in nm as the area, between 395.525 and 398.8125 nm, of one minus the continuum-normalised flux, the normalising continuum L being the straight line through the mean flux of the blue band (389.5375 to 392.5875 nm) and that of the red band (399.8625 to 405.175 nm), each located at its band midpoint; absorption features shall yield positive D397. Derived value 0.83 nm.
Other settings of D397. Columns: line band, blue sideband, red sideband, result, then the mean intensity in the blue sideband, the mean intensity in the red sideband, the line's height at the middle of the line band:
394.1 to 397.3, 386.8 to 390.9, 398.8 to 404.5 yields 0.552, 29.2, 38.2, 34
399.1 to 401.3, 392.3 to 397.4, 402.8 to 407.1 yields -0.407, 26.2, 38.1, 32.5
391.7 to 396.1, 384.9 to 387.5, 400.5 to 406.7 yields 0.714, 31.5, 38.3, 34.5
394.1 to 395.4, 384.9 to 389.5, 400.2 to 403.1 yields 0.020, 29.3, 38.3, 34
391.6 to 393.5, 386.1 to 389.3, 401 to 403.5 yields 0.307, 28.2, 37.5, 31.3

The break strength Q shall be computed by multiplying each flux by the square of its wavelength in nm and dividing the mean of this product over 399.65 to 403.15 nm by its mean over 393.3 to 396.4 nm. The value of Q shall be 1.33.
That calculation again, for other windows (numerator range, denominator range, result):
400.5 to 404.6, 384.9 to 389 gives 1.40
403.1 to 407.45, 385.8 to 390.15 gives 1.44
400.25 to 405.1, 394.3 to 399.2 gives 1.35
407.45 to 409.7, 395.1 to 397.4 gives 1.52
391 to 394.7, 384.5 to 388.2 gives 0.96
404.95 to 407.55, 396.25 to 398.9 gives 1.51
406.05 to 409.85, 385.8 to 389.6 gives 1.43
